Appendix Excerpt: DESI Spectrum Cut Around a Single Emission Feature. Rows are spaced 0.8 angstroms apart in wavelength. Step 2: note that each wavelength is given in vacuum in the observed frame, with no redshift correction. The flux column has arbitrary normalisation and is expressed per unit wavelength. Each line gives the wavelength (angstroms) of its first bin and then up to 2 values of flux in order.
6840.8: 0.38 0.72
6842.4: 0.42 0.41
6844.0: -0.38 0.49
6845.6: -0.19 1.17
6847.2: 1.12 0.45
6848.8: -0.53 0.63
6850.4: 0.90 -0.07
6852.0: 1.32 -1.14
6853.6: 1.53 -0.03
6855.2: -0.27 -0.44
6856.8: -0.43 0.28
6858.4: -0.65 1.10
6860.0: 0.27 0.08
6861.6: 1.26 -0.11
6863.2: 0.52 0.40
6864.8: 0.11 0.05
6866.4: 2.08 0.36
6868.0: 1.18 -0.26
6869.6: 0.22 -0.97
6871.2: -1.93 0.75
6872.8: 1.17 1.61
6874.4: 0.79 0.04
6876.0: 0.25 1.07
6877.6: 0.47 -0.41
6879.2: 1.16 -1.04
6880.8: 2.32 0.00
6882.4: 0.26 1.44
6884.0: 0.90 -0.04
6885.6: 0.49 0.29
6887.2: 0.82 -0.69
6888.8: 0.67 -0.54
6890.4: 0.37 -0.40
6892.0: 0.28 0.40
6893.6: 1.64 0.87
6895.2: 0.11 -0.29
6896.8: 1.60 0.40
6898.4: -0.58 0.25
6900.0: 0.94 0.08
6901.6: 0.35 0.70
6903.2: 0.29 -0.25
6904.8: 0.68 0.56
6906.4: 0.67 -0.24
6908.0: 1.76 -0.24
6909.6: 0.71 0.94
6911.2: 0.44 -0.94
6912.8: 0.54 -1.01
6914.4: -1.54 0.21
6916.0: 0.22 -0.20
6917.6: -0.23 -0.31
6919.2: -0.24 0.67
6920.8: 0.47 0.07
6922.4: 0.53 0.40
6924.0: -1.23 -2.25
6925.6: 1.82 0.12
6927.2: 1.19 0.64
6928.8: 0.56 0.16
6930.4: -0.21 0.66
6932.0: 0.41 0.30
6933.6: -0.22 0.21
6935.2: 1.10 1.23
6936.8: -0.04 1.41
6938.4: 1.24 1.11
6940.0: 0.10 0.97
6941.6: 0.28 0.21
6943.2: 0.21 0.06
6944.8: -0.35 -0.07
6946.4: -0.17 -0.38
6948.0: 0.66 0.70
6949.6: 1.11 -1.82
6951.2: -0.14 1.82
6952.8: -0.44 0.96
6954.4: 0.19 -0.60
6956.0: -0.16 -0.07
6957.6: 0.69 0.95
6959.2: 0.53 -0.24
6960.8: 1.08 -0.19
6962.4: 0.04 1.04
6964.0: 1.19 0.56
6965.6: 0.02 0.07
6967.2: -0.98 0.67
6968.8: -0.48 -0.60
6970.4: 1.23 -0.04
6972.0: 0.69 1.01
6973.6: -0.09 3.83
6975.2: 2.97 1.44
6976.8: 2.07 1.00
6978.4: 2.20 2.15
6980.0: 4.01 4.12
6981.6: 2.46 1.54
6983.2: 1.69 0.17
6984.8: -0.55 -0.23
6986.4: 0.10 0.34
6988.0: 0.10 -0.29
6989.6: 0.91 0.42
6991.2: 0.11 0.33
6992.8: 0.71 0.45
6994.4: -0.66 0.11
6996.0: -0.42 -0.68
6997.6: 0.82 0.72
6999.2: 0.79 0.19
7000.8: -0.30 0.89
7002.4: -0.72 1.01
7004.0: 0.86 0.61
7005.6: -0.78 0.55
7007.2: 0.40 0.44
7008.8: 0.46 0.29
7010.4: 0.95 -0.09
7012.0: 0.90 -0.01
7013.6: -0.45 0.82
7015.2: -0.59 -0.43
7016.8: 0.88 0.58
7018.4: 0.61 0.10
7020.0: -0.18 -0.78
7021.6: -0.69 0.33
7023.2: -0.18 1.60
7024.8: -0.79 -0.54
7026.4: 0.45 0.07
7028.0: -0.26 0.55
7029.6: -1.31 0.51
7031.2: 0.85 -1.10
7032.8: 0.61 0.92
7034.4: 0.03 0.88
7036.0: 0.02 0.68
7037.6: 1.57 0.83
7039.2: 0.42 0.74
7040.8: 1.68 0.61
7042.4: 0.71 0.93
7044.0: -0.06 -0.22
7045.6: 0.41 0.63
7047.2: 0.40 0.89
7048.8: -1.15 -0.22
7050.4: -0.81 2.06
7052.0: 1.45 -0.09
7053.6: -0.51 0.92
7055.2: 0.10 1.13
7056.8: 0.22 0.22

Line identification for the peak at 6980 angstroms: [O II]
